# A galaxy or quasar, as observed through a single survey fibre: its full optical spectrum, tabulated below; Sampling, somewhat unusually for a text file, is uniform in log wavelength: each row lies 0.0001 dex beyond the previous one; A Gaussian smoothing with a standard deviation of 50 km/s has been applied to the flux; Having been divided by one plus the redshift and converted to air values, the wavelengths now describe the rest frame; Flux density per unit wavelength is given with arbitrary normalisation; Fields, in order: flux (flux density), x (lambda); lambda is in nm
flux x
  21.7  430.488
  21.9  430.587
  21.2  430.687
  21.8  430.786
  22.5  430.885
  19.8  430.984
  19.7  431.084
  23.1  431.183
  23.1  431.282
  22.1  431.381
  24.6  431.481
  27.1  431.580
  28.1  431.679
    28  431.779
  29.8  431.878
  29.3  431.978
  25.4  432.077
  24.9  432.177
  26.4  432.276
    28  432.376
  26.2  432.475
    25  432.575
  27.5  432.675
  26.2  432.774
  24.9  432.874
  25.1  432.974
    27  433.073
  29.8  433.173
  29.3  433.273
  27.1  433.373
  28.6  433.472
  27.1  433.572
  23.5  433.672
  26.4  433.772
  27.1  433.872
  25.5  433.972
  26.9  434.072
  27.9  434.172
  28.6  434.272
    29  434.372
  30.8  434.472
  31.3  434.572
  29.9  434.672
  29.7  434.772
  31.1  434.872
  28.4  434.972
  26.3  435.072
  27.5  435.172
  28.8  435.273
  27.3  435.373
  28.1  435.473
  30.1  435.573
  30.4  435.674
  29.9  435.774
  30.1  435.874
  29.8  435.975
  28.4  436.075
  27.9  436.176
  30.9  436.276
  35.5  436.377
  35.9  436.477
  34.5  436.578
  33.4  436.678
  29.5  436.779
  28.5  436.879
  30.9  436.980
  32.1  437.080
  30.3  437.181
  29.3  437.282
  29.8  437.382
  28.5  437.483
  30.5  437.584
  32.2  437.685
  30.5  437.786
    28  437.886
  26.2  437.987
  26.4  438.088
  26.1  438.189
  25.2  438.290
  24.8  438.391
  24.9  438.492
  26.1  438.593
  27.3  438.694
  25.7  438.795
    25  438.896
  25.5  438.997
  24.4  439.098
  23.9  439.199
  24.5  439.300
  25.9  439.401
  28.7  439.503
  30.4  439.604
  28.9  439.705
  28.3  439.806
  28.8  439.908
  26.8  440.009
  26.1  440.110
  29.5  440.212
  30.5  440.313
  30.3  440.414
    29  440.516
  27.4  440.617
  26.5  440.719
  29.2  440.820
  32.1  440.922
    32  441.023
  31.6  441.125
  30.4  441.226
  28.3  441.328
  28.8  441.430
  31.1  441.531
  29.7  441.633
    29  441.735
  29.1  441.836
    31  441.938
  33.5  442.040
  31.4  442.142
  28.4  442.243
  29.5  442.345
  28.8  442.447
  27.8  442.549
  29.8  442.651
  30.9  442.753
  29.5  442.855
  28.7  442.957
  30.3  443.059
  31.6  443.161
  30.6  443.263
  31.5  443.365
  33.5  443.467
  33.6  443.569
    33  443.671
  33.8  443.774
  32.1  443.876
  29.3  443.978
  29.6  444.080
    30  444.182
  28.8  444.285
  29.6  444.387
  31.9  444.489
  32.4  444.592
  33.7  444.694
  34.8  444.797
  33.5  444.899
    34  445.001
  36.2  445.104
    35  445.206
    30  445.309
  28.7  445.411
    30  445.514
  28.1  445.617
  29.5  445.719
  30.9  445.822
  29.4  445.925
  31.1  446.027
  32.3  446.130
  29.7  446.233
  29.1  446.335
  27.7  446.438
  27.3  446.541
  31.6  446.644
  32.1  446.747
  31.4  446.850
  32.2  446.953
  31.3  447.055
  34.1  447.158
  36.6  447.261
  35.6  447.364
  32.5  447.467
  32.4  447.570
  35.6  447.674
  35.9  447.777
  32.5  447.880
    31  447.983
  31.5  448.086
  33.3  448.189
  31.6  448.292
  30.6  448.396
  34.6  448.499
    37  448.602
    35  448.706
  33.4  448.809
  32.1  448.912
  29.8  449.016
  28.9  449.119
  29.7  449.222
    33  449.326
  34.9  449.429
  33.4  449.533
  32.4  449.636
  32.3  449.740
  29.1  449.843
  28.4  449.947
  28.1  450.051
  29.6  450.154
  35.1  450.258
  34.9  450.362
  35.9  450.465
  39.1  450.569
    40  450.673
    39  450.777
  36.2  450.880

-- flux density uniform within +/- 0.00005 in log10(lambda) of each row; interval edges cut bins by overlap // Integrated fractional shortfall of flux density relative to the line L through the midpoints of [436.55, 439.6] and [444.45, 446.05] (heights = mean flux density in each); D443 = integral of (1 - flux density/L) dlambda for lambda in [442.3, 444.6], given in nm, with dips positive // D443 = 0.01 nm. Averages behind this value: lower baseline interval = 27.9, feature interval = 30.7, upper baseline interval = 31.8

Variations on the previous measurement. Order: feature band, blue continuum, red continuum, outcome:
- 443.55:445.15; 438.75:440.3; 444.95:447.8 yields -0.10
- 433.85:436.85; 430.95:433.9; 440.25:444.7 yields -0.26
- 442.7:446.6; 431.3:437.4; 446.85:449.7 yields 0.08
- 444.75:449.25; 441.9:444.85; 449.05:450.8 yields 0.01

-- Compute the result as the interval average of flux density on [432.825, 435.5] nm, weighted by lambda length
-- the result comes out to 27.9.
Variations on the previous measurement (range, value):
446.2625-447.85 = 32.3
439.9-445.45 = 30.6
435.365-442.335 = 29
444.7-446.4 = 31.4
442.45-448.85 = 31.8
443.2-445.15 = 32.2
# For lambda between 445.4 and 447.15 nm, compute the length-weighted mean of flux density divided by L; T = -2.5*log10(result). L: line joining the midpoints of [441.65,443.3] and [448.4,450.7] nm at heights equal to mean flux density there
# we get 0.045 mag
